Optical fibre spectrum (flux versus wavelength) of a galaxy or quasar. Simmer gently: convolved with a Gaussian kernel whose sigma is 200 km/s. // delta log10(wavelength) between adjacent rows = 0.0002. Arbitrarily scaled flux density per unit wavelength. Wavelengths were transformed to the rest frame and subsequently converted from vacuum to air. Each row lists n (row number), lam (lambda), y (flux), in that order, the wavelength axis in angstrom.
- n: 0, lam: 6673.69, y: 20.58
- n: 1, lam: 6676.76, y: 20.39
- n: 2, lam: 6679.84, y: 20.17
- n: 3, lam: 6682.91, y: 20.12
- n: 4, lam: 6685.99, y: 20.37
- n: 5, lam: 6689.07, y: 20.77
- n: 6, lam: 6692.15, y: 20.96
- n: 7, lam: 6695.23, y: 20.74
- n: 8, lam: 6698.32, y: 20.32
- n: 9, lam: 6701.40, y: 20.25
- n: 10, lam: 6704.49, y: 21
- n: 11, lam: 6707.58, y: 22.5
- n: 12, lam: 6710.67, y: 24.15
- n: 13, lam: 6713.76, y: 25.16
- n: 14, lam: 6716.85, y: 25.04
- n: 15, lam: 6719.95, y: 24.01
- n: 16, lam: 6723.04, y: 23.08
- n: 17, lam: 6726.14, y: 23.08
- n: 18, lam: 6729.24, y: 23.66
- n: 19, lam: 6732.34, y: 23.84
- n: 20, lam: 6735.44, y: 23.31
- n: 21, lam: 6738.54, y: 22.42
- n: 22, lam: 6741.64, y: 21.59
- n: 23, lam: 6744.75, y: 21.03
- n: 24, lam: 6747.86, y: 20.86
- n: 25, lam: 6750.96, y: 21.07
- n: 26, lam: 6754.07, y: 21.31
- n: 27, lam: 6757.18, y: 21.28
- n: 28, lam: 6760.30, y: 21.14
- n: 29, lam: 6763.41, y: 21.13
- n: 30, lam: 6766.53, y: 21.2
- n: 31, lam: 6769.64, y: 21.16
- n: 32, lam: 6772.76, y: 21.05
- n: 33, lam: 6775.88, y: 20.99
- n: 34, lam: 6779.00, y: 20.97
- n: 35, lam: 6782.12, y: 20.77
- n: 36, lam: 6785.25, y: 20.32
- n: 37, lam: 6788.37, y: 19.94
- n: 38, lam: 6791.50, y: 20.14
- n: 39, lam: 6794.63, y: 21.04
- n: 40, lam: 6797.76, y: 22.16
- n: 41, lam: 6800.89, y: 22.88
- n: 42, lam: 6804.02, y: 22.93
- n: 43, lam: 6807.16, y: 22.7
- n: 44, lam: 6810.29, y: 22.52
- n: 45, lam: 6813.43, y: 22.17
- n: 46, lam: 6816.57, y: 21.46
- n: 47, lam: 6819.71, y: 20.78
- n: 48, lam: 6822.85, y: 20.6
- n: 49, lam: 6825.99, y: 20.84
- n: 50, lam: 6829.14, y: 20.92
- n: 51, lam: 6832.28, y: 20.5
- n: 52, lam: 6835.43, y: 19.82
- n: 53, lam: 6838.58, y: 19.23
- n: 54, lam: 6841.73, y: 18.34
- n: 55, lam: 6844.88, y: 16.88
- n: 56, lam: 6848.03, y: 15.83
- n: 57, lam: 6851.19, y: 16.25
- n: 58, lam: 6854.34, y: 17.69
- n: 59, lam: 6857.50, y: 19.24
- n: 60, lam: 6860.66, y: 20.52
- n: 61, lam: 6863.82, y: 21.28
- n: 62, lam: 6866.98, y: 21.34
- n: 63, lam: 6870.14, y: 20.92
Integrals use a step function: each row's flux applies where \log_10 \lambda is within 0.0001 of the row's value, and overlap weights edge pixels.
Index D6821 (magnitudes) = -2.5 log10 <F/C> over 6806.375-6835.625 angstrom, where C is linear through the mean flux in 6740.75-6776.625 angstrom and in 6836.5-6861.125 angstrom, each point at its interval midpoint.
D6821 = -0.13 mag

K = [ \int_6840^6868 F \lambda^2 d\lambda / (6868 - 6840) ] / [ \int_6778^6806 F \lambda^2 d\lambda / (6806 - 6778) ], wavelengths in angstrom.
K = 0.89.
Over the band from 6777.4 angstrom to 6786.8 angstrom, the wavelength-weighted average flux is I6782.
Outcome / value 20.7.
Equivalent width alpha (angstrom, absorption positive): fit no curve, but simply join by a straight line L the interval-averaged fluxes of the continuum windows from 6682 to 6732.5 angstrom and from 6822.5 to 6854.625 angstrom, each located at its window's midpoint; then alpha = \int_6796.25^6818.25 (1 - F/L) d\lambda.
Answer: -3.1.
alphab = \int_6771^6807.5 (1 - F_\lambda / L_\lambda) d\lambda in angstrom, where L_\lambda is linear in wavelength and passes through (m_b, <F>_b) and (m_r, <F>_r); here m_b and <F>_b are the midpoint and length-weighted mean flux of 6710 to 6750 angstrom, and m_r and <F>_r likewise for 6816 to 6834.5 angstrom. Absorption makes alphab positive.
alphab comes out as 0.63 angstrom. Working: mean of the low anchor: 23.1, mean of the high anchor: 20.8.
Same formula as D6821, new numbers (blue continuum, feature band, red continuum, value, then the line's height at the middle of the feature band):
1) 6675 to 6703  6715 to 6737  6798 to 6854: -0.164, 20.4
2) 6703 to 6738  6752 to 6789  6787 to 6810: 0.071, 22.4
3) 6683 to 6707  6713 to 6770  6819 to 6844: -0.098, 20.4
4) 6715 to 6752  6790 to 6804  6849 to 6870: -0.033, 21.1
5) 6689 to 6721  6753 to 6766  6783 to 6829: 0.032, 21.8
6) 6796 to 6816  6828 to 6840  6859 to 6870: 0.088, 21.8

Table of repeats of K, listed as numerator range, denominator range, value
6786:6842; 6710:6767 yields 0.96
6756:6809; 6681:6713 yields 1.03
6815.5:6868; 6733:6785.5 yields 0.93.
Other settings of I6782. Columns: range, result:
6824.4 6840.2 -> 20.3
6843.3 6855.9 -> 16.7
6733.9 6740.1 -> 22.9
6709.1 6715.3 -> 24.6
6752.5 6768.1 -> 21.2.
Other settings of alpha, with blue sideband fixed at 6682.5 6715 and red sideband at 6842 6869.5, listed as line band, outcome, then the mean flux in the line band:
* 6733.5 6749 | -0.88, 21.9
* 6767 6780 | -0.58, 21.1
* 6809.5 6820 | -1.27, 21.8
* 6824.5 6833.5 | -0.74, 20.8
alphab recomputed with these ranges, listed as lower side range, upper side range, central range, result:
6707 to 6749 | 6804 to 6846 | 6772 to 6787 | 0.7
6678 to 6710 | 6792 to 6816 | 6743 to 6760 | 0.3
